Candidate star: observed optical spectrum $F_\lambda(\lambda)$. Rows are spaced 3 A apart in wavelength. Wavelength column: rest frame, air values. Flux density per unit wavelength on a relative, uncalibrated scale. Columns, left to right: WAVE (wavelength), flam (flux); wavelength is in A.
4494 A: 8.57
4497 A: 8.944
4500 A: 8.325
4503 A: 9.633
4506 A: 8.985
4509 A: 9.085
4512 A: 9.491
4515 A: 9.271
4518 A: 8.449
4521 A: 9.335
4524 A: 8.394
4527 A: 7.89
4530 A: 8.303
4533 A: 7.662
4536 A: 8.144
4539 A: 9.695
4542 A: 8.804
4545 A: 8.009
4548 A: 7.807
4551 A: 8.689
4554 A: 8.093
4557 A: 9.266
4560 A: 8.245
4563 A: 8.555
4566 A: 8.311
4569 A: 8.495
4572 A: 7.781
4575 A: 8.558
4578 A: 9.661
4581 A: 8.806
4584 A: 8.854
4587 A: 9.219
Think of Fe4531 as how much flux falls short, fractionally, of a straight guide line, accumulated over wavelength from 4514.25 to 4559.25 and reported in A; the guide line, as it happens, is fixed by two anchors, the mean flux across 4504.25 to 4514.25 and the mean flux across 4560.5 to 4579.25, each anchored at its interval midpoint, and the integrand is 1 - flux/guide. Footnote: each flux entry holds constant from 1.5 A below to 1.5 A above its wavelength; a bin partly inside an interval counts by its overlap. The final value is 2.0 A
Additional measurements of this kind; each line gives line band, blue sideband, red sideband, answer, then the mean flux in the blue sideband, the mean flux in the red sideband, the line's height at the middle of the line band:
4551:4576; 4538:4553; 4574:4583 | 1.07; 8.55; 9.02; 8.81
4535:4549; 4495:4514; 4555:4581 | 0.43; 9.07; 8.61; 8.8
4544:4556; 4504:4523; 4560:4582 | 0.76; 9.1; 8.57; 8.76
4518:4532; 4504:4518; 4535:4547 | 0.73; 9.14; 8.65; 8.91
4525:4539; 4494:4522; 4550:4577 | 0.93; 9.03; 8.46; 8.78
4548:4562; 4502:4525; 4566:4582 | 0.44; 9.08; 8.62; 8.77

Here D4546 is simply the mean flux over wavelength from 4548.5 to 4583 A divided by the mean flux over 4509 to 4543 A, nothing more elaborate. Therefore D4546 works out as 0.99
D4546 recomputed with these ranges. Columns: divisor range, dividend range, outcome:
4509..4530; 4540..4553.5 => 0.95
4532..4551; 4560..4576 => 0.99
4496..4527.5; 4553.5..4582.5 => 0.96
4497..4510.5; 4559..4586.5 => 0.96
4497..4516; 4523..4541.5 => 0.92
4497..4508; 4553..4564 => 0.95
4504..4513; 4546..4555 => 0.89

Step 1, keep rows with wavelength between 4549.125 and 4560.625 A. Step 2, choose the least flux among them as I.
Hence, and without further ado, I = 8.093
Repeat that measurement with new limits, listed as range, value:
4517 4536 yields 7.662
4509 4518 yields 8.449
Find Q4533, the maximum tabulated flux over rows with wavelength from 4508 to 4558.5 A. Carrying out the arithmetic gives 9.695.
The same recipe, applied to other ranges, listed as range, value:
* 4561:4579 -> 9.661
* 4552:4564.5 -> 9.266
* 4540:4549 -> 8.804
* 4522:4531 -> 8.394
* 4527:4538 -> 8.303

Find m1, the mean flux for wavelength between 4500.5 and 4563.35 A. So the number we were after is 8.65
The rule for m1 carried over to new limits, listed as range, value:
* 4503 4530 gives 8.87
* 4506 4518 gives 9.14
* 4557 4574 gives 8.37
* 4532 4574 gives 8.41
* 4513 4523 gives 9.01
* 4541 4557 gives 8.36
